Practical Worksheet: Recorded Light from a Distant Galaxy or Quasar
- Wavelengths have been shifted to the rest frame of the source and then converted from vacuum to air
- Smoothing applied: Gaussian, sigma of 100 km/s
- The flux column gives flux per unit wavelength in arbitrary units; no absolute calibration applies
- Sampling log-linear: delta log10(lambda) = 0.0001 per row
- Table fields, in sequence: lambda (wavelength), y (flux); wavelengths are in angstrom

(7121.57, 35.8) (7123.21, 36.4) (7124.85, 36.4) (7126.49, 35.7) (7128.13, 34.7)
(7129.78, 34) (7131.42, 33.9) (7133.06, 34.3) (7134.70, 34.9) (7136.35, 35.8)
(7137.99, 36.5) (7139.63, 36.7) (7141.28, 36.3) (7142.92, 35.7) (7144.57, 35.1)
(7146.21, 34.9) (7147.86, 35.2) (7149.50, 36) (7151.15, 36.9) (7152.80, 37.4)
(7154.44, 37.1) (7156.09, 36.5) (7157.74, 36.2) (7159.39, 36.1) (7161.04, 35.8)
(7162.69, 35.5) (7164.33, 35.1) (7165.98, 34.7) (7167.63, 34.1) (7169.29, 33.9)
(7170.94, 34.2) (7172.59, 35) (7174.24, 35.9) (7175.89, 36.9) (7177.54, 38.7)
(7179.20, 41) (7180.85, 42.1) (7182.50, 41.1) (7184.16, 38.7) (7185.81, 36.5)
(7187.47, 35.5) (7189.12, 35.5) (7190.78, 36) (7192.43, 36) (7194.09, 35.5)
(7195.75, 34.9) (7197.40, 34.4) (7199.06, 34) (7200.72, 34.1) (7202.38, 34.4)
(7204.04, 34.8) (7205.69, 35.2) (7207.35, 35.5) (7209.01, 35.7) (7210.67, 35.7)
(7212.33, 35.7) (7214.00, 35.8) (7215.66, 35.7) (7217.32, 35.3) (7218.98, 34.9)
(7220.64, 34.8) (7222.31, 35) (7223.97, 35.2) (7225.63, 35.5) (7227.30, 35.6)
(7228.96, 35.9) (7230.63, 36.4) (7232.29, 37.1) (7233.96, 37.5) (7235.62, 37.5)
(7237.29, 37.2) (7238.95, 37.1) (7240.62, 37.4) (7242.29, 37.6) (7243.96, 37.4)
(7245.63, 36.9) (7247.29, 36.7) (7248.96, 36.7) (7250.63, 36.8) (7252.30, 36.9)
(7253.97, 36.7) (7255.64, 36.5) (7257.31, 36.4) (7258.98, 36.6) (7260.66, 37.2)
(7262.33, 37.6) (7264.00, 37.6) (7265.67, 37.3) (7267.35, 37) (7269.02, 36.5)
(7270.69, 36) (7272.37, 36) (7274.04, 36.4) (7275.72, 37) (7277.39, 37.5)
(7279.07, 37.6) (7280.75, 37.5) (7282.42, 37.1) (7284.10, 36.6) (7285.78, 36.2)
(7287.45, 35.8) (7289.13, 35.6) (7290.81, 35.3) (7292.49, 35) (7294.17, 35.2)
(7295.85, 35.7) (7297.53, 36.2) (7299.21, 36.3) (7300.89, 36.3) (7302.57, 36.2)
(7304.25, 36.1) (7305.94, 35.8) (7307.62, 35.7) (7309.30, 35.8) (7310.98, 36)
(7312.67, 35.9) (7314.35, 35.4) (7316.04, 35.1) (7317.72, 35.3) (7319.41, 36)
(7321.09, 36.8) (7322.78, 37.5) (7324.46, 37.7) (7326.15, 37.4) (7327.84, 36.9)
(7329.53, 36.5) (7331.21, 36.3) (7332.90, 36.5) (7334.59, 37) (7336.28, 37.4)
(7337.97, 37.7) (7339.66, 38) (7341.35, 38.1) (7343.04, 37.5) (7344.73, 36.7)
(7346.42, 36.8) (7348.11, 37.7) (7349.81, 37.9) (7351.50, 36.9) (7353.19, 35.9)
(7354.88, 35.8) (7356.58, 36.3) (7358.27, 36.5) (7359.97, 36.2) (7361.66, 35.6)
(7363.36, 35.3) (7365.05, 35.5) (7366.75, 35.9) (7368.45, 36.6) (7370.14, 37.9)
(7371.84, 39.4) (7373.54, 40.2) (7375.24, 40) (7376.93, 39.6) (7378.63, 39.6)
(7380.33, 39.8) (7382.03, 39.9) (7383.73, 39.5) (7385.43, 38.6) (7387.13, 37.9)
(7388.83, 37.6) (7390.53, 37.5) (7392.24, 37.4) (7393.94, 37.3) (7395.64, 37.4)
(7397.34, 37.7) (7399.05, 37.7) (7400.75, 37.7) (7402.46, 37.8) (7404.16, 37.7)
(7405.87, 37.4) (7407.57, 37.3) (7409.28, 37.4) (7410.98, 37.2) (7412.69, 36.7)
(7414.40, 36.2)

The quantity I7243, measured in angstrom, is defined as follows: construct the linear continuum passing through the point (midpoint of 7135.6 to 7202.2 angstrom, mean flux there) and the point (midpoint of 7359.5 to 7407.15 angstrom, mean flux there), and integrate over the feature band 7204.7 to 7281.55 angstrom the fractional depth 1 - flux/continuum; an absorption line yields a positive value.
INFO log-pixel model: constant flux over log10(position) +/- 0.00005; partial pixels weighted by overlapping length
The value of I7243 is 0.6 angstrom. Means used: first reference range 36.2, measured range 36.5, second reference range 37.9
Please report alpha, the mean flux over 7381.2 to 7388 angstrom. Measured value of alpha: 39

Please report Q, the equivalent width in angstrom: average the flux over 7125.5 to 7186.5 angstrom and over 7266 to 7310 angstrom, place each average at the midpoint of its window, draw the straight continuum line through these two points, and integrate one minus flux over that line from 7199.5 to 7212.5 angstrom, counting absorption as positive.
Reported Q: 0.41 angstrom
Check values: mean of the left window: 36.2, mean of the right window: 36.3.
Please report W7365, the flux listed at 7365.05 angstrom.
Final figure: 35.5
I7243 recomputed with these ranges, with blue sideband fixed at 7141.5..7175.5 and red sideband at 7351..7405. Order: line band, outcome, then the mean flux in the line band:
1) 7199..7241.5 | 0.5 angstrom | 35.8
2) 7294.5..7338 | 0.9 angstrom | 36.3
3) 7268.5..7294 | 0.3 angstrom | 36.4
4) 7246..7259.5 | -0.1 angstrom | 36.7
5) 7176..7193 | -1.1 angstrom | 38.1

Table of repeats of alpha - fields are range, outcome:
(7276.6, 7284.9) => 37.2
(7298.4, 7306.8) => 36.1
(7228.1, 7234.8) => 36.8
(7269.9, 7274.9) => 36.1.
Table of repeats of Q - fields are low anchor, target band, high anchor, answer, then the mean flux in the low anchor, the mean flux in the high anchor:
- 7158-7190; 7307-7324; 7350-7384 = 0.6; 36.6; 37.6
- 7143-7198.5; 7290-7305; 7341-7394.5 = 0.5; 36.3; 37.6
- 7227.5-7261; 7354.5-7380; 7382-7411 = 0.1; 36.9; 37.8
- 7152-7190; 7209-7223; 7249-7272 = 0.5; 36.7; 36.8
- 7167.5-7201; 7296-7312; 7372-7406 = 0.7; 36.5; 38.5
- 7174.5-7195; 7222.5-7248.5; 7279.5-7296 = 0.1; 37.7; 36.1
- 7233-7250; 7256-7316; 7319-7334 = 1.1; 37.2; 36.9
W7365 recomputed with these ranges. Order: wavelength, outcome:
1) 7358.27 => 36.5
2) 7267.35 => 37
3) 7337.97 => 37.7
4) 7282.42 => 37.1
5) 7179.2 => 41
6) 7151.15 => 36.9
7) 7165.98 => 34.7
